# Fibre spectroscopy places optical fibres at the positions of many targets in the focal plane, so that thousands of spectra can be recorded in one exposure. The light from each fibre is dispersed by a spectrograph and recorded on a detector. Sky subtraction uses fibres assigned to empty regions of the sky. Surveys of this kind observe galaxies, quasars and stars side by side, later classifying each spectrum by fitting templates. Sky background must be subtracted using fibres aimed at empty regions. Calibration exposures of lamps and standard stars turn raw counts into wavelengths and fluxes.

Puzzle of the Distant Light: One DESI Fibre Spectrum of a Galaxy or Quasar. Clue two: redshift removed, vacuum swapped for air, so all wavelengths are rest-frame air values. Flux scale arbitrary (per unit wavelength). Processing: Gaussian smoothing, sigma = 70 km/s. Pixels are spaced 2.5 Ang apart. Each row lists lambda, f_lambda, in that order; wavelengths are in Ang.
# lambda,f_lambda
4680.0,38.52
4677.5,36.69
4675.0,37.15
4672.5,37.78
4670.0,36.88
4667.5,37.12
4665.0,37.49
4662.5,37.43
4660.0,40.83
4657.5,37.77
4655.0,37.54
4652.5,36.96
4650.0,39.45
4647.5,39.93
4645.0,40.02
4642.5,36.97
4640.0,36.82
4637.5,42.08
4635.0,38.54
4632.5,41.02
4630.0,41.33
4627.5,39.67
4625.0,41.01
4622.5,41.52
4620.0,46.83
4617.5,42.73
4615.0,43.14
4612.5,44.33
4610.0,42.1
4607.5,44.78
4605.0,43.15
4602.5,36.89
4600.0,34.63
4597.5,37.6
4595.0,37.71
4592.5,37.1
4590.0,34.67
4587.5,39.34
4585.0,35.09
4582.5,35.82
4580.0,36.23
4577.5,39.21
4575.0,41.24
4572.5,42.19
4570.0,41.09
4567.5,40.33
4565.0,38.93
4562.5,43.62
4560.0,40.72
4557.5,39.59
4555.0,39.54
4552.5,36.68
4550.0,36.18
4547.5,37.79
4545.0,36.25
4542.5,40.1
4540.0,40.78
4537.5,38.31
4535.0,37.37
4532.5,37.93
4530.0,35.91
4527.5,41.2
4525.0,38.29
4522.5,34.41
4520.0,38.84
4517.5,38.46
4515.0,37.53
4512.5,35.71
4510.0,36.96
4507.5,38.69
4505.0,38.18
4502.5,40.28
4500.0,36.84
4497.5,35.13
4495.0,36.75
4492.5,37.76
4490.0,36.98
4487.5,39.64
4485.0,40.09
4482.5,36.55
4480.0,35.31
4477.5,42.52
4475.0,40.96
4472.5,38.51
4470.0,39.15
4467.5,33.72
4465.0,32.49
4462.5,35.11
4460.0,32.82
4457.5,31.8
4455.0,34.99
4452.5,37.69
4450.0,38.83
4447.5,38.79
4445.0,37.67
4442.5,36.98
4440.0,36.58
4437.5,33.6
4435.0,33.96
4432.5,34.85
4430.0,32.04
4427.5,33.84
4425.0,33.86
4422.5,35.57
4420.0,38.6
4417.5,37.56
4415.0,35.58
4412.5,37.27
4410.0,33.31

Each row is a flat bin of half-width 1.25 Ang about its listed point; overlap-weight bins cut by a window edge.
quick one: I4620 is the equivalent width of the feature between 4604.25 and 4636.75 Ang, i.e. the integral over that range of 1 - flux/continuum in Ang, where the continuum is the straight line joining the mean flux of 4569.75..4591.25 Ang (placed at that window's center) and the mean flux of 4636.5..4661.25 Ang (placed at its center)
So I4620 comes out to -3.17 Ang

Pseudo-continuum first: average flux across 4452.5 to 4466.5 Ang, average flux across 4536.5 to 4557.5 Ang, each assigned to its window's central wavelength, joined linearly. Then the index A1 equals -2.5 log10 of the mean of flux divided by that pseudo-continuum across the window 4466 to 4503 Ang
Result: -0.084 mag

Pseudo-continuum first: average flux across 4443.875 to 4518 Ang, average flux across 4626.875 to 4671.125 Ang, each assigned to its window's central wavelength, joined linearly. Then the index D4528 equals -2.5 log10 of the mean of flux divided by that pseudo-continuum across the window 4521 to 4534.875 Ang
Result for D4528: 0.00 mag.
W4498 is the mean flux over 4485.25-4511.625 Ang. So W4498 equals 37.8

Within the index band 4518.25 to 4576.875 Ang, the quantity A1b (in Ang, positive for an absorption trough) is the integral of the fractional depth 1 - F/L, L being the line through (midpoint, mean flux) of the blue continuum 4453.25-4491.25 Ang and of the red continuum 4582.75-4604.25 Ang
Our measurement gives -3.6 Ang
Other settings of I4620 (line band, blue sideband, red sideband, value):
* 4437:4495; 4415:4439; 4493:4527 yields -1.3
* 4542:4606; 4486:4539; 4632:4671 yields -0.7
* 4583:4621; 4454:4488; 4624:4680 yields -1.8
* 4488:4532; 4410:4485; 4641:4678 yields -1.1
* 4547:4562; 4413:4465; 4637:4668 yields -0.7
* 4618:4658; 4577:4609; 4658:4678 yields -2.3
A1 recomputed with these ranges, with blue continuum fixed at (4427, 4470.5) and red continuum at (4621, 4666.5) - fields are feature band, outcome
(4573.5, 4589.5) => 0.01 mag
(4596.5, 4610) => -0.03 mag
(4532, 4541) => -0.04 mag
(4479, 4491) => -0.05 mag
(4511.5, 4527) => -0.02 mag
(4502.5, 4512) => -0.05 mag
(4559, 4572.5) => -0.09 mag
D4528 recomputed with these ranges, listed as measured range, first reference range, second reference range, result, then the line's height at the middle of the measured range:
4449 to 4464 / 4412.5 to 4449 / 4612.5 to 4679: 0.033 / 36.2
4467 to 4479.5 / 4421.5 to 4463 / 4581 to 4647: -0.087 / 36.1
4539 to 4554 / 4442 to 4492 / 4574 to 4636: 0.020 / 38.6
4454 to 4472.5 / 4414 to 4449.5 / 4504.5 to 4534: 0.057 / 36.4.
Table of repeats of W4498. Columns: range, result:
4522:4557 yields 38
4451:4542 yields 37.4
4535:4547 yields 38.6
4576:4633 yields 39.8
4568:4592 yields 38.3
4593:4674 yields 39.7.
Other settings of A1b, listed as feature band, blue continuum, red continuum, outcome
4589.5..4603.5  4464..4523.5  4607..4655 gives 1.23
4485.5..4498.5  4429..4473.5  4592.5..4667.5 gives -0.33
